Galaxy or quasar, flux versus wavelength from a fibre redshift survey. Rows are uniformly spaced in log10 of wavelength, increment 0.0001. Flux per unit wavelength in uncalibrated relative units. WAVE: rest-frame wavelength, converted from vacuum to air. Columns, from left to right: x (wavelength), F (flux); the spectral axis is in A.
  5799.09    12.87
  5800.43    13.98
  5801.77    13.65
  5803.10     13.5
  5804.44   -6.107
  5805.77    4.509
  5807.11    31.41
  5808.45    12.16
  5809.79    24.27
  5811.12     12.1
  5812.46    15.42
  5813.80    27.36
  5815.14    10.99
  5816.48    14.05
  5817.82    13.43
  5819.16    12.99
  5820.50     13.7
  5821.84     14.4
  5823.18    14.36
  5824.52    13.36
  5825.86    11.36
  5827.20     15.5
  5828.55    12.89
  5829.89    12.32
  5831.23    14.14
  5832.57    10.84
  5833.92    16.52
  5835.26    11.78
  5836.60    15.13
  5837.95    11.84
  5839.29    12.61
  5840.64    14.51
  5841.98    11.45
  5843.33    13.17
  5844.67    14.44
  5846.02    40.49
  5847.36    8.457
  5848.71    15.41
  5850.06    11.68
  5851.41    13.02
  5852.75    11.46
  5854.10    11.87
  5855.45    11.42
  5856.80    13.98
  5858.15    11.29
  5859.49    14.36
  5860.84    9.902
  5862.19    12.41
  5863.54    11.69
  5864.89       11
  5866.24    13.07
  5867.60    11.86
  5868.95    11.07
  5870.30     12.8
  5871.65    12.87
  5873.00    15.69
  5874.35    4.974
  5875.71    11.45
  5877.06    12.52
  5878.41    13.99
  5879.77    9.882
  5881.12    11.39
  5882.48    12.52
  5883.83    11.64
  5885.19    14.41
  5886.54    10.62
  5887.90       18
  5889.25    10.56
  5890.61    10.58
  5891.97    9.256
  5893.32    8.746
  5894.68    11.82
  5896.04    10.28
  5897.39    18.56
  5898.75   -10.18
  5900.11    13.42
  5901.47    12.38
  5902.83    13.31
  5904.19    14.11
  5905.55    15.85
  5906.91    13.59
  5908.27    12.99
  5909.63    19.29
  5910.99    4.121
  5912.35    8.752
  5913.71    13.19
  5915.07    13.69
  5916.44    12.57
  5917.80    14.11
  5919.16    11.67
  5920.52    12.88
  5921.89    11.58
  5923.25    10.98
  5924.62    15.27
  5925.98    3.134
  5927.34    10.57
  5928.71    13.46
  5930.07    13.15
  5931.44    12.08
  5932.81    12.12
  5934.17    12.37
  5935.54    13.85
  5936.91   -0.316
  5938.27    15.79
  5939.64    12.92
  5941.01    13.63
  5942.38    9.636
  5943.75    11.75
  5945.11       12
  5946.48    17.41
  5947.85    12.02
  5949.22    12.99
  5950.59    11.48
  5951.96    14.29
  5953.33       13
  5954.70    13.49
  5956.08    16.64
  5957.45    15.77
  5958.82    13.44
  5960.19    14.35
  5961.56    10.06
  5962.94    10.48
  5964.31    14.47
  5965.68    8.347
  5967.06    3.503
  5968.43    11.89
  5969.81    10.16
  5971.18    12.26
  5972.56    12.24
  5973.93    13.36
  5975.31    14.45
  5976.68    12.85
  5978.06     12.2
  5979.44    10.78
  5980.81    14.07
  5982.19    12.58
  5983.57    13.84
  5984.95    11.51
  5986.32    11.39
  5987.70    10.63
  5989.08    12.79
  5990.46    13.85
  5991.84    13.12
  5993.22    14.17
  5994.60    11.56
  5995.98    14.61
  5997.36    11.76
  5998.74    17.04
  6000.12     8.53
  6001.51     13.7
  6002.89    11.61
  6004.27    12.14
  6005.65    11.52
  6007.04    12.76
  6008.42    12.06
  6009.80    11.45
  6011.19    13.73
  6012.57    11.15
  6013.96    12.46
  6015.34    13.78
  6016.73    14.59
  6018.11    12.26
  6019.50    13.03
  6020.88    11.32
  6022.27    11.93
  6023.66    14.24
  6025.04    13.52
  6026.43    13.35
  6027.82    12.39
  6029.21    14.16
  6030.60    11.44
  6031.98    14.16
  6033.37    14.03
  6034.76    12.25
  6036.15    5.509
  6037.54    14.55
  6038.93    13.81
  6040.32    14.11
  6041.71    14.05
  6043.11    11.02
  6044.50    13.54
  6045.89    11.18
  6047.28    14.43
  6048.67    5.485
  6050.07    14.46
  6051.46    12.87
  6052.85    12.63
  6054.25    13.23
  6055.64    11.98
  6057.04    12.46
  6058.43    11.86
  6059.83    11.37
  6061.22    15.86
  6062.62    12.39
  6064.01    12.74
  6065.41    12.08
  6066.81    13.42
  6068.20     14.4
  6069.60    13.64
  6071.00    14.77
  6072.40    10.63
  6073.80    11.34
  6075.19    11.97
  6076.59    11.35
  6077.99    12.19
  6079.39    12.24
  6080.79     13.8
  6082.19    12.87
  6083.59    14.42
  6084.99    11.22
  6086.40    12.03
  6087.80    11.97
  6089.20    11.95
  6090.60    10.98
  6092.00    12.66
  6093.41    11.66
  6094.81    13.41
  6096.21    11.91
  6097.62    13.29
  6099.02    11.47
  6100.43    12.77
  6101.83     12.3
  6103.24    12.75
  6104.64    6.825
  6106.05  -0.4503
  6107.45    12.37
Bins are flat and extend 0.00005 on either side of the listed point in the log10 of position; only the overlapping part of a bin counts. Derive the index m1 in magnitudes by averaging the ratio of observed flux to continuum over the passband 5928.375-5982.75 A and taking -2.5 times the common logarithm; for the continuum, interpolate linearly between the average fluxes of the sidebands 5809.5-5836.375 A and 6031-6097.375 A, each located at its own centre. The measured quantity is 0.09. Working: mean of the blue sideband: 14.5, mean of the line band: 12.3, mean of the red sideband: 12.5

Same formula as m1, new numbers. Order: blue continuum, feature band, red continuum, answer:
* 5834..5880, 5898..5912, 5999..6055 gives 0.19 mag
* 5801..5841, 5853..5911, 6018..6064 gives 0.14 mag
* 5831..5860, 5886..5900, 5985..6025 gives 0.34 mag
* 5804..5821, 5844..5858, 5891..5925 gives -0.12 mag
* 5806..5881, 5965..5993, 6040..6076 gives 0.11 mag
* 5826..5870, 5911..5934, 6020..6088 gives 0.13 mag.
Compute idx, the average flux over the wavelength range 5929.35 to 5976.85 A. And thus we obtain 12.2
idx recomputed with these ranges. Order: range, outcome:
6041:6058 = 12.3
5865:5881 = 11.8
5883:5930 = 11.6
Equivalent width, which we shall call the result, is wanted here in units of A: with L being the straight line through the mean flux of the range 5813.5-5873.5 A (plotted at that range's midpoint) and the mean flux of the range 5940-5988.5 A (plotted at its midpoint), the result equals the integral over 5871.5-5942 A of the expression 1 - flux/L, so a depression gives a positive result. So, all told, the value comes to 7.31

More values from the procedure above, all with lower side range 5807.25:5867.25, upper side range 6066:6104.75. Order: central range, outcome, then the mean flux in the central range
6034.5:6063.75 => 0.7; 12.3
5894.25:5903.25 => 2.6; 9.79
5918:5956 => 3.9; 12.1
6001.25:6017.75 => 0.5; 12.5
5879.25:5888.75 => 0.8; 12.7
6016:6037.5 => 0.3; 12.6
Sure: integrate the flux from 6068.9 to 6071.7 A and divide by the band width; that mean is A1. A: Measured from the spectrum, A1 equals 14.2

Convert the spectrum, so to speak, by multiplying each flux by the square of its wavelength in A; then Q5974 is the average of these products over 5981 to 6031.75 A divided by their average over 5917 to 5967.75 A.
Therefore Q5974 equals 1.1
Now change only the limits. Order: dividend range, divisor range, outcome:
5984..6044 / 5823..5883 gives 1.02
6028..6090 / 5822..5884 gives 1.03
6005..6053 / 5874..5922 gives 1.12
